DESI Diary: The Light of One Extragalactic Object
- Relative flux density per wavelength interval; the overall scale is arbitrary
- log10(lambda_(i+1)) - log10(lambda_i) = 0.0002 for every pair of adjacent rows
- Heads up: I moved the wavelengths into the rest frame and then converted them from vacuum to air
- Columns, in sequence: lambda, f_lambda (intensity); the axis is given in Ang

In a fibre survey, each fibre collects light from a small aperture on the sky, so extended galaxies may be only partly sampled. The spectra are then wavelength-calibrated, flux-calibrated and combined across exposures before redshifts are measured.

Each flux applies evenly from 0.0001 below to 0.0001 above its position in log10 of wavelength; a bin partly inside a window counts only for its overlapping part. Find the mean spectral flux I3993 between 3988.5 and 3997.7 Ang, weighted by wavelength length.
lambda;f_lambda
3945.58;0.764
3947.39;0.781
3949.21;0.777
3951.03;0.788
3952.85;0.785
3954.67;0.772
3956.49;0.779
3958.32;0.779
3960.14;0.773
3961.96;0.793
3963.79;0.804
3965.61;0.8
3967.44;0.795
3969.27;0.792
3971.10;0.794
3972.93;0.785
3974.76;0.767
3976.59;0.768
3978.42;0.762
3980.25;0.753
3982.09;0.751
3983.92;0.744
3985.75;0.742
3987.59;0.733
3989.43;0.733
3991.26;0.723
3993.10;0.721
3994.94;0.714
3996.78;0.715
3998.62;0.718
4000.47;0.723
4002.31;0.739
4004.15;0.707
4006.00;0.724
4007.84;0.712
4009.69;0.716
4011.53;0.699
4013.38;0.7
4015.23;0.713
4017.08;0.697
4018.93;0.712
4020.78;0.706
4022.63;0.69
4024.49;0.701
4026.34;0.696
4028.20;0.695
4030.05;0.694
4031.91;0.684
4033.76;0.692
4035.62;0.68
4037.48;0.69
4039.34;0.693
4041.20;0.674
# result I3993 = 0.721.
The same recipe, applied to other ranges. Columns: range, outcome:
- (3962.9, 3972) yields 0.797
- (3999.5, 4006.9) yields 0.722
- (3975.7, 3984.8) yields 0.756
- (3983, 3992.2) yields 0.736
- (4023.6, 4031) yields 0.696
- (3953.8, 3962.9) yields 0.779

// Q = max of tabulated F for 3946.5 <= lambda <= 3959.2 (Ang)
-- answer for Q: 0.788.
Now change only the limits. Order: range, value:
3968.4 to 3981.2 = 0.794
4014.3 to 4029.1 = 0.713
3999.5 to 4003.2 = 0.739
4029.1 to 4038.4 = 0.694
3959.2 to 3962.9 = 0.793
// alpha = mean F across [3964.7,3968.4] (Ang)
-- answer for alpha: 0.797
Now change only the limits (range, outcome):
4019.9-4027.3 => 0.698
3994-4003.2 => 0.721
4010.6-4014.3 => 0.7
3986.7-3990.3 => 0.732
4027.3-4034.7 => 0.692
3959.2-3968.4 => 0.793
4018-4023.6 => 0.702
